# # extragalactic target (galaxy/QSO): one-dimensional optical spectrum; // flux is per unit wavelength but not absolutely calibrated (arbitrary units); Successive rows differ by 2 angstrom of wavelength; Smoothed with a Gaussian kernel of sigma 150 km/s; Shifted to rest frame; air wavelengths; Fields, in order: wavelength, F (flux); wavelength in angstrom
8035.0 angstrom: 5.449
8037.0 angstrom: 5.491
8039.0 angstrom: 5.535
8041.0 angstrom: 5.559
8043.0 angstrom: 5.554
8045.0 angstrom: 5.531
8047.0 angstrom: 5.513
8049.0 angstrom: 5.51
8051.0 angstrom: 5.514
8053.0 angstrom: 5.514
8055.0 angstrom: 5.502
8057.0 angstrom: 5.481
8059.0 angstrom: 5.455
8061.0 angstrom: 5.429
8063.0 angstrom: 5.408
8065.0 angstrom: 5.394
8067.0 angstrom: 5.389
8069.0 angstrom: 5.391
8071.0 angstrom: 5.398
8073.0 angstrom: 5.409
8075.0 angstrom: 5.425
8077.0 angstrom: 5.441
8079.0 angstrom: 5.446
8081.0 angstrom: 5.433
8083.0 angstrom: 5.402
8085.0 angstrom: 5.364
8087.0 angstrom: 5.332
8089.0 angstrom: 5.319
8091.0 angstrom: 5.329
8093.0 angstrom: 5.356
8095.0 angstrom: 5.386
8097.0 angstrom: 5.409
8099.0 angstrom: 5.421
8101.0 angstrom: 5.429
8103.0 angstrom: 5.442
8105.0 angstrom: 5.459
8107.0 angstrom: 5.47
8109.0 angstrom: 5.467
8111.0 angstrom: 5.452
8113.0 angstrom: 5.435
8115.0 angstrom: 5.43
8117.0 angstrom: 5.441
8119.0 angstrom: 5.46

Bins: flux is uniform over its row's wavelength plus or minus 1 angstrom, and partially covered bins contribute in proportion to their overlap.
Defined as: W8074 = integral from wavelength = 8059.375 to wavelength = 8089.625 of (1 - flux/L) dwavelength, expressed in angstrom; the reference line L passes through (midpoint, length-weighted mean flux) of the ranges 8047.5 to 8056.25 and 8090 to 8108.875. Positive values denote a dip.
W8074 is 0.3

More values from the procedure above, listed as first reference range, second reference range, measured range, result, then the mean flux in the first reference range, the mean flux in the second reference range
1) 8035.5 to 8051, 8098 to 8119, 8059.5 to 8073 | 0.2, 5.52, 5.45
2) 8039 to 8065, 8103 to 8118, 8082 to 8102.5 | 0.3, 5.49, 5.45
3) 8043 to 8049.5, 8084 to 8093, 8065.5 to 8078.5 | 0.0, 5.52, 5.34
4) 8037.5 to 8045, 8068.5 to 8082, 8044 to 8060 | 0.0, 5.54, 5.42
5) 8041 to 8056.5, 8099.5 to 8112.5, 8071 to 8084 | 0.1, 5.52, 5.45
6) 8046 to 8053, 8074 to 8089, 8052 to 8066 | 0.1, 5.51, 5.4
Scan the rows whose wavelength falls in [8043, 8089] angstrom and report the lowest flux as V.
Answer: 5.319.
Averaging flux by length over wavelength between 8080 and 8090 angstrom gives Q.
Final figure 5.37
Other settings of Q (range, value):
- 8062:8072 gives 5.4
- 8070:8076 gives 5.41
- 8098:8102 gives 5.43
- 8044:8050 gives 5.52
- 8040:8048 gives 5.54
